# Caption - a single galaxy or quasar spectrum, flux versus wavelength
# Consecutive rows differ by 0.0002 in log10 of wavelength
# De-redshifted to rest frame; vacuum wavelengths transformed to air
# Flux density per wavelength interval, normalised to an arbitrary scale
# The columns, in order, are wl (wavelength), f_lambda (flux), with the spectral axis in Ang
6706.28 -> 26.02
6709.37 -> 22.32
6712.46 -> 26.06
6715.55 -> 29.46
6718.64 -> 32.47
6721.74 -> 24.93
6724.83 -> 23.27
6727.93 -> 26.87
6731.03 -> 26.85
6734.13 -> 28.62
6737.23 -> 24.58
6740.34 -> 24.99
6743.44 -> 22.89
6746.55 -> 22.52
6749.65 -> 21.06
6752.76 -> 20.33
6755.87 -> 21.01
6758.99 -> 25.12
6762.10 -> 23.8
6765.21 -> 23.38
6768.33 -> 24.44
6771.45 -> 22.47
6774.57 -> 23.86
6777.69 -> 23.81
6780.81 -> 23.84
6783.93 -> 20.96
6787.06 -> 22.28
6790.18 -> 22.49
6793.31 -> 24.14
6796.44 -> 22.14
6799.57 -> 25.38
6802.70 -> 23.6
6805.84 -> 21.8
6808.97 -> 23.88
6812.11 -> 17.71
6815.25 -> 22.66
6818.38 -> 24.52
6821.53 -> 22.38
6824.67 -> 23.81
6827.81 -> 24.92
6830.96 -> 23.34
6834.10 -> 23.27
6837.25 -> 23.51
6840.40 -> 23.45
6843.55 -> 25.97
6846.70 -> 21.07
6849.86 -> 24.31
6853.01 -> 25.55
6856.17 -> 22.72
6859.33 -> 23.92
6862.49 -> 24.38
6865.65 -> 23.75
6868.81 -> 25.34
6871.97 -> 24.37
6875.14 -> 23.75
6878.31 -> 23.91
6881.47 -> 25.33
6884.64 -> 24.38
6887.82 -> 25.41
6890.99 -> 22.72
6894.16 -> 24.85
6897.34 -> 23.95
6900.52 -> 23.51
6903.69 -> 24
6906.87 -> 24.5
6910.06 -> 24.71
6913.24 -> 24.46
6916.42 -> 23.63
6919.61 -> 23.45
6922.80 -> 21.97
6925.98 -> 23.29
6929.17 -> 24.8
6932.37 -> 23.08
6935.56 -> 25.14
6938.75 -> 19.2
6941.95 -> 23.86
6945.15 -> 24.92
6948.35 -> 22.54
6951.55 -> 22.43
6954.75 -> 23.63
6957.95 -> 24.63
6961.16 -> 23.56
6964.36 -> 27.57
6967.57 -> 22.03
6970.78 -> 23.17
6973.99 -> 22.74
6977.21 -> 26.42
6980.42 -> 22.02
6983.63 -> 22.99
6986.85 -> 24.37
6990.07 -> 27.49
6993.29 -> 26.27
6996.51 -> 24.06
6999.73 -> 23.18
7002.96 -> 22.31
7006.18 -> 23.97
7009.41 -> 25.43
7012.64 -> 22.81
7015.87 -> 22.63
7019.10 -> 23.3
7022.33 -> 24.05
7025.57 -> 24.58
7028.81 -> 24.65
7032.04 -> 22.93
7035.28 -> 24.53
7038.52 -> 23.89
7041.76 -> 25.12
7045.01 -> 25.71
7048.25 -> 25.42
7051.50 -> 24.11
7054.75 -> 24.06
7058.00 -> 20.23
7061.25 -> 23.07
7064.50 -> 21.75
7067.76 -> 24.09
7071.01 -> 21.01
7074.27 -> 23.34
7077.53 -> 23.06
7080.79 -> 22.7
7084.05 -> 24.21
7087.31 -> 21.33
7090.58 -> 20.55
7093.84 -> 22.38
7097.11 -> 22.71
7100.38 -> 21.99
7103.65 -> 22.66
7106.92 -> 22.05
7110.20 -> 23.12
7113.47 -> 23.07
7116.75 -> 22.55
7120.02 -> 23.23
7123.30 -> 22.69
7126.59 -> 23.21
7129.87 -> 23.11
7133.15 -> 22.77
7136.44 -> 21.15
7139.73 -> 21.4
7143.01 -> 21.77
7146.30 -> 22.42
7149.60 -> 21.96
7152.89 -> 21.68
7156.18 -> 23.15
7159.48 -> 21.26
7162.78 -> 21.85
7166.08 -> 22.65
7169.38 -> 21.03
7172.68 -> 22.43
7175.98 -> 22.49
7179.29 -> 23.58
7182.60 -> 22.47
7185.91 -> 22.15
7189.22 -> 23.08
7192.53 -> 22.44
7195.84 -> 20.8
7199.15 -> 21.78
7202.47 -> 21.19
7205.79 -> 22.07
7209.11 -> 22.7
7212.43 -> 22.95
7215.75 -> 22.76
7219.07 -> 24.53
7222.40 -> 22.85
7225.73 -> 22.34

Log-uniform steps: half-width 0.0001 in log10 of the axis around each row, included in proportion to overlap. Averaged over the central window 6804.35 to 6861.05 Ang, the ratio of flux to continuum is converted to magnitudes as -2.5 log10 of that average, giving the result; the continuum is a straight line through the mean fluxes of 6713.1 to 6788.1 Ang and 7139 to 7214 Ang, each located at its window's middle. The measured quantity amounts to 0.03 mag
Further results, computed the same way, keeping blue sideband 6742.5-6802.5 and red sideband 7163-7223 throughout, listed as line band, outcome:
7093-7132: -0.01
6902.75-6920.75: -0.06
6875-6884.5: -0.07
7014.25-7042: -0.06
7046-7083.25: -0.02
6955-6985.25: -0.06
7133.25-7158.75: 0.03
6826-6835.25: -0.05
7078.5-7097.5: 0.01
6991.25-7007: -0.06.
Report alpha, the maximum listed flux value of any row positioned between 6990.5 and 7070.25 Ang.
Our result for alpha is 26.27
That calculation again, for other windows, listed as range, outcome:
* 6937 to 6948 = 24.92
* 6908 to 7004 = 27.57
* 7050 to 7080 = 24.11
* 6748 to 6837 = 25.38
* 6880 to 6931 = 25.41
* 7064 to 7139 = 24.21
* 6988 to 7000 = 27.49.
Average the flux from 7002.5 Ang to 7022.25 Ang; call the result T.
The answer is 23.5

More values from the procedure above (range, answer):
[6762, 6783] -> 23.6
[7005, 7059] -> 24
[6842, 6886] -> 24.2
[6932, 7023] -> 23.8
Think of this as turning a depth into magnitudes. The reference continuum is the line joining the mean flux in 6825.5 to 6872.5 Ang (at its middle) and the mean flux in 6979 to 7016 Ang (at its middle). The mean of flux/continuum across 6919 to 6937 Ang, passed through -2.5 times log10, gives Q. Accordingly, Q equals 0.02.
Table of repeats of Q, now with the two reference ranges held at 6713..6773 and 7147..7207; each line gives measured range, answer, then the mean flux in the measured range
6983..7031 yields -0.05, 24.1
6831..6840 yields 0.03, 23.4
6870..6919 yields -0.02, 24.2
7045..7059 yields -0.05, 23.9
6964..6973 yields -0.02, 23.7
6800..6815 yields 0.10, 22.1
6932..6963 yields 0.01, 23.3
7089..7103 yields 0.03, 22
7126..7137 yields -0.01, 22.6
